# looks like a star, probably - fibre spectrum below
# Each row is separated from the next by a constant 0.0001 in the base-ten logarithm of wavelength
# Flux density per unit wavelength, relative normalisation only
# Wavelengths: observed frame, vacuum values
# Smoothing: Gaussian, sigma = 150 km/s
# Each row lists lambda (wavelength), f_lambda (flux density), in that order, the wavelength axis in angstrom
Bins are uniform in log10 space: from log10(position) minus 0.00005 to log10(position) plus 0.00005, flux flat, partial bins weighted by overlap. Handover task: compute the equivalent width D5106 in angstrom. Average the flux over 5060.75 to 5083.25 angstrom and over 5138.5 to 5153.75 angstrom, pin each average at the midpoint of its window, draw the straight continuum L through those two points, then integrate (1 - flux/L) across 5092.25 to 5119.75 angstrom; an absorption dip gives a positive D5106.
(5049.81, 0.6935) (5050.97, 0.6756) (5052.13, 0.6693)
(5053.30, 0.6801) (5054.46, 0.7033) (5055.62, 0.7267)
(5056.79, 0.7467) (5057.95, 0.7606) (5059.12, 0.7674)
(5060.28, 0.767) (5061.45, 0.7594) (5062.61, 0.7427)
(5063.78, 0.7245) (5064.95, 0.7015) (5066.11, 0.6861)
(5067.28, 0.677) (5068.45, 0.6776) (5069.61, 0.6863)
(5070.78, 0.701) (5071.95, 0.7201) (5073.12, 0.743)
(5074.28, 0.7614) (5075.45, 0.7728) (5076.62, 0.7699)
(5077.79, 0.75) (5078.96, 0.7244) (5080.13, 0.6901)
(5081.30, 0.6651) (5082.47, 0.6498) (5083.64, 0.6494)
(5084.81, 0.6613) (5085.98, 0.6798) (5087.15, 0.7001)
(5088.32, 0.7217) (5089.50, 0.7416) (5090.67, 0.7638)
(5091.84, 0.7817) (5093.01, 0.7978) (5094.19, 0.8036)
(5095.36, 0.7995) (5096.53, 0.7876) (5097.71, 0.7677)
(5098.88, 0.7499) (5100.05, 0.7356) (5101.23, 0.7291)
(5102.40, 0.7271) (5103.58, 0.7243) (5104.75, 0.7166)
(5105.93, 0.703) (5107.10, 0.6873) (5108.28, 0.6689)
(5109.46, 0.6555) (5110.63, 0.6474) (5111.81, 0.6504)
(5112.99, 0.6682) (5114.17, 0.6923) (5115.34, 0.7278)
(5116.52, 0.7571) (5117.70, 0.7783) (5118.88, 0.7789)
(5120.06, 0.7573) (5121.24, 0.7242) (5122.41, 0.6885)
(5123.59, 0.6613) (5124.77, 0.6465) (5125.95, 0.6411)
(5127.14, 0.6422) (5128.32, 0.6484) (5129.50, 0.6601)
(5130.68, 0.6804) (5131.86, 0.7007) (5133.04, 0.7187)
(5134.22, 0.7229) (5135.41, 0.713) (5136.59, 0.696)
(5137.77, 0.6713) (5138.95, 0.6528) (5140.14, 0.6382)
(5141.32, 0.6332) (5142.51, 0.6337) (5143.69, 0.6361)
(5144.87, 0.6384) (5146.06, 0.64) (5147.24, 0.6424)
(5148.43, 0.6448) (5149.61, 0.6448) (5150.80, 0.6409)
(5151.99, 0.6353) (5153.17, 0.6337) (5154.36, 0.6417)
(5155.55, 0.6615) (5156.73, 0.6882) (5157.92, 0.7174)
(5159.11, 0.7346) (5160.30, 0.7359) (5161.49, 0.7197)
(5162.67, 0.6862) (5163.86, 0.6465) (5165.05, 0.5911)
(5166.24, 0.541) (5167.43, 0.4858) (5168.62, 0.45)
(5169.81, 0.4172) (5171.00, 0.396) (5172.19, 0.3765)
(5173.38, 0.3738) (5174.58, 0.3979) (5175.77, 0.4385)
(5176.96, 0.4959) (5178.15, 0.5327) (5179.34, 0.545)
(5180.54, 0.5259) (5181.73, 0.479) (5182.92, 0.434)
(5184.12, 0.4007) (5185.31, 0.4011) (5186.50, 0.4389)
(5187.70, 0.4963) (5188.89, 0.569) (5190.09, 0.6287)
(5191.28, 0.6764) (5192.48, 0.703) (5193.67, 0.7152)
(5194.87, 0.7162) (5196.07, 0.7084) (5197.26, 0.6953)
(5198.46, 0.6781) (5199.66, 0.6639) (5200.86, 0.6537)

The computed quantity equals -1.95 angstrom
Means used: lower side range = 0.716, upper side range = 0.639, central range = 0.729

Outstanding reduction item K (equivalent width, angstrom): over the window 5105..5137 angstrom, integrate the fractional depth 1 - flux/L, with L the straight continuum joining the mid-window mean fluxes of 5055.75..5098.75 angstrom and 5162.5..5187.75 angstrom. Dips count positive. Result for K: -4.0 angstrom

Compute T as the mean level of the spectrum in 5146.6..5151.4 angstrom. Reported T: 0.643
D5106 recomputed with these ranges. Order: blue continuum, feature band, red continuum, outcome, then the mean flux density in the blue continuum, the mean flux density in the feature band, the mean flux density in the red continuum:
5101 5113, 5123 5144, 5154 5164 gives 0.8 angstrom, 0.689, 0.667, 0.696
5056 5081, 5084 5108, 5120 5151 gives -1.2 angstrom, 0.729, 0.737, 0.666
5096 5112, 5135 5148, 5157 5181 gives -0.8 angstrom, 0.712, 0.653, 0.542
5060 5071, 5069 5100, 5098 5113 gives -1.2 angstrom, 0.711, 0.733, 0.7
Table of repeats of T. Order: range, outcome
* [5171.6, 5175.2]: 0.383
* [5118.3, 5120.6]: 0.768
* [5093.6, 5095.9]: 0.801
